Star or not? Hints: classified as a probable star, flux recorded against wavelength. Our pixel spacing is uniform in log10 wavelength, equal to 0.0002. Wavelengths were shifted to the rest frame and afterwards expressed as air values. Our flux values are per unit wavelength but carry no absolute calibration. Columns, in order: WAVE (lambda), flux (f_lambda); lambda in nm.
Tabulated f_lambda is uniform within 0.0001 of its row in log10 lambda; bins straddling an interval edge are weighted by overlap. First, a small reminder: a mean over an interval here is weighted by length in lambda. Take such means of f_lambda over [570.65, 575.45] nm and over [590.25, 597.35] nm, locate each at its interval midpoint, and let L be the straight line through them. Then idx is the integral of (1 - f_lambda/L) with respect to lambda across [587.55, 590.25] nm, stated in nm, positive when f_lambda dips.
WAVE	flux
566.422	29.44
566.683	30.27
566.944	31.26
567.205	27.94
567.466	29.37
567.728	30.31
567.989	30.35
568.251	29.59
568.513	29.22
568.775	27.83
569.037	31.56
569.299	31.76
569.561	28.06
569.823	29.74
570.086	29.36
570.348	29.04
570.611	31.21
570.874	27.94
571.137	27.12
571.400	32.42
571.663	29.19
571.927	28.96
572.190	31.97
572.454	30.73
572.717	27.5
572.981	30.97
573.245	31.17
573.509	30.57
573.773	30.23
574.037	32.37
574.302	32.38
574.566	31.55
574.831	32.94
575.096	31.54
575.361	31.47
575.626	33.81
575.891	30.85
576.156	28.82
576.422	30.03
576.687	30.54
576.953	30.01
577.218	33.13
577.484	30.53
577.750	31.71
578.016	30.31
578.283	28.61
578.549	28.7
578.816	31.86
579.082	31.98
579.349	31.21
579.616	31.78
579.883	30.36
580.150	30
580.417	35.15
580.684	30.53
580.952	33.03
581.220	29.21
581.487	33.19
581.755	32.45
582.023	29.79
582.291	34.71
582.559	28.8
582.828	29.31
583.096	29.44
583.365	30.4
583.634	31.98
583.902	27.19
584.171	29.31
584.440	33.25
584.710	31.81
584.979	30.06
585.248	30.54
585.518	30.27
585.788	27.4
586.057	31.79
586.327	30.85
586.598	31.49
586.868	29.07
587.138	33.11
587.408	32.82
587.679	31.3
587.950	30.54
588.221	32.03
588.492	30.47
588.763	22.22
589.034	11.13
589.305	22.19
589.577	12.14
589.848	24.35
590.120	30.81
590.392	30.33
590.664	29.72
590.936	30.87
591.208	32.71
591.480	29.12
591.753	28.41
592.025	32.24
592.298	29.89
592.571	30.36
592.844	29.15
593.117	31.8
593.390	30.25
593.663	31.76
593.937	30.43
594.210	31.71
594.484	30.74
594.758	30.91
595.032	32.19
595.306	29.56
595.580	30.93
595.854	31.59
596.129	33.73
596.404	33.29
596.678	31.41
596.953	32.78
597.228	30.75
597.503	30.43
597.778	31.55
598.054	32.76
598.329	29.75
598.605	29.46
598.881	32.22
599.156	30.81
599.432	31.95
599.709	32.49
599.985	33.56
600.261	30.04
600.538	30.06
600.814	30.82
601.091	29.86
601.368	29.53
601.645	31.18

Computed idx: 0.54 nm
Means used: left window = 30.6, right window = 31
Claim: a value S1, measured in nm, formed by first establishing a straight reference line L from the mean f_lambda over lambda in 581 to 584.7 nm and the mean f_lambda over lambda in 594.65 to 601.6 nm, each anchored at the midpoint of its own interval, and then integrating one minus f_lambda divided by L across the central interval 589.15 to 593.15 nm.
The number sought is 0.38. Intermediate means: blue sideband 30.8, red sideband 31.3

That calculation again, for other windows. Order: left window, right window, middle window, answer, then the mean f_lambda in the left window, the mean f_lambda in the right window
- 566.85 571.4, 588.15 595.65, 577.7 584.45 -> -0.44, 29.6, 28.5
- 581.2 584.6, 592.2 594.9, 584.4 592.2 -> 0.52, 30.8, 30.7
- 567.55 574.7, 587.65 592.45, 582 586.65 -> -0.40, 30.1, 27.2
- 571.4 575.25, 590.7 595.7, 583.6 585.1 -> 0.01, 30.9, 30.7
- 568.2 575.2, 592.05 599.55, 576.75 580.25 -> -0.03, 30.3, 31.2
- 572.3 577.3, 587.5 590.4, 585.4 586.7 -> -0.20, 31.1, 25.1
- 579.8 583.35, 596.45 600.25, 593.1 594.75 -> 0.02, 31.2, 31.5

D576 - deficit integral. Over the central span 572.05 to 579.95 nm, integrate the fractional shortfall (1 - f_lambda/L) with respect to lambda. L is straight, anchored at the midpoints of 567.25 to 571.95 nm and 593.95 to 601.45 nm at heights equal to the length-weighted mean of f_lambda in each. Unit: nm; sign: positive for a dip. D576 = -0.27 nm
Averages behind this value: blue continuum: 29.6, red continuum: 31.3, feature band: 31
